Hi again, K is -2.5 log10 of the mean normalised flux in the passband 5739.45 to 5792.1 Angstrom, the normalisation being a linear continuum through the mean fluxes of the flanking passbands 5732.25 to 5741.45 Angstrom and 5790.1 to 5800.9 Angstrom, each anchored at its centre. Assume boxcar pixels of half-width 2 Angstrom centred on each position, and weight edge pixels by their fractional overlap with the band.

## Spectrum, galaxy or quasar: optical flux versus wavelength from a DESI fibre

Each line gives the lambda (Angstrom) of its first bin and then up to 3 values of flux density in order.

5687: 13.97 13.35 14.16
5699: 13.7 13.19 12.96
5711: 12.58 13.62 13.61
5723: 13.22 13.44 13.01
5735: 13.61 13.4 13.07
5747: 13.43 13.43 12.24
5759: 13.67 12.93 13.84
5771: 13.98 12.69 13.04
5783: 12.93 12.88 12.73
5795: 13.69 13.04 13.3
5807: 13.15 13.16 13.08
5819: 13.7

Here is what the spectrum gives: 0.01 mag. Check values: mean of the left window 13.4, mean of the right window 13.2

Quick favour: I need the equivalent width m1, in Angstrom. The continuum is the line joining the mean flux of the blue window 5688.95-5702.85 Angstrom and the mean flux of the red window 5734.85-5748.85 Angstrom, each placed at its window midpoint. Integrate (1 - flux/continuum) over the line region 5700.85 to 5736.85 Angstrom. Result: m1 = 0.7 Angstrom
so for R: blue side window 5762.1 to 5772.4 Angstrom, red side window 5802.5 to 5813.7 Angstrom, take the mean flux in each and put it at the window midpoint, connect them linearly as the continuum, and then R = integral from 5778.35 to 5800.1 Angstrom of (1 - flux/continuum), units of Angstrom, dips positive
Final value 0.5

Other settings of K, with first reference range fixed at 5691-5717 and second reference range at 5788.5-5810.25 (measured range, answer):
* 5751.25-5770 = 0.00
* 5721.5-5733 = 0.01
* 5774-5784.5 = 0.03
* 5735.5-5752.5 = -0.01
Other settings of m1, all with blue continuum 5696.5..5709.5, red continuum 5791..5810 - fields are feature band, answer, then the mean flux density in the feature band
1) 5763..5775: -0.3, 13.5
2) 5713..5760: -0.1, 13.3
